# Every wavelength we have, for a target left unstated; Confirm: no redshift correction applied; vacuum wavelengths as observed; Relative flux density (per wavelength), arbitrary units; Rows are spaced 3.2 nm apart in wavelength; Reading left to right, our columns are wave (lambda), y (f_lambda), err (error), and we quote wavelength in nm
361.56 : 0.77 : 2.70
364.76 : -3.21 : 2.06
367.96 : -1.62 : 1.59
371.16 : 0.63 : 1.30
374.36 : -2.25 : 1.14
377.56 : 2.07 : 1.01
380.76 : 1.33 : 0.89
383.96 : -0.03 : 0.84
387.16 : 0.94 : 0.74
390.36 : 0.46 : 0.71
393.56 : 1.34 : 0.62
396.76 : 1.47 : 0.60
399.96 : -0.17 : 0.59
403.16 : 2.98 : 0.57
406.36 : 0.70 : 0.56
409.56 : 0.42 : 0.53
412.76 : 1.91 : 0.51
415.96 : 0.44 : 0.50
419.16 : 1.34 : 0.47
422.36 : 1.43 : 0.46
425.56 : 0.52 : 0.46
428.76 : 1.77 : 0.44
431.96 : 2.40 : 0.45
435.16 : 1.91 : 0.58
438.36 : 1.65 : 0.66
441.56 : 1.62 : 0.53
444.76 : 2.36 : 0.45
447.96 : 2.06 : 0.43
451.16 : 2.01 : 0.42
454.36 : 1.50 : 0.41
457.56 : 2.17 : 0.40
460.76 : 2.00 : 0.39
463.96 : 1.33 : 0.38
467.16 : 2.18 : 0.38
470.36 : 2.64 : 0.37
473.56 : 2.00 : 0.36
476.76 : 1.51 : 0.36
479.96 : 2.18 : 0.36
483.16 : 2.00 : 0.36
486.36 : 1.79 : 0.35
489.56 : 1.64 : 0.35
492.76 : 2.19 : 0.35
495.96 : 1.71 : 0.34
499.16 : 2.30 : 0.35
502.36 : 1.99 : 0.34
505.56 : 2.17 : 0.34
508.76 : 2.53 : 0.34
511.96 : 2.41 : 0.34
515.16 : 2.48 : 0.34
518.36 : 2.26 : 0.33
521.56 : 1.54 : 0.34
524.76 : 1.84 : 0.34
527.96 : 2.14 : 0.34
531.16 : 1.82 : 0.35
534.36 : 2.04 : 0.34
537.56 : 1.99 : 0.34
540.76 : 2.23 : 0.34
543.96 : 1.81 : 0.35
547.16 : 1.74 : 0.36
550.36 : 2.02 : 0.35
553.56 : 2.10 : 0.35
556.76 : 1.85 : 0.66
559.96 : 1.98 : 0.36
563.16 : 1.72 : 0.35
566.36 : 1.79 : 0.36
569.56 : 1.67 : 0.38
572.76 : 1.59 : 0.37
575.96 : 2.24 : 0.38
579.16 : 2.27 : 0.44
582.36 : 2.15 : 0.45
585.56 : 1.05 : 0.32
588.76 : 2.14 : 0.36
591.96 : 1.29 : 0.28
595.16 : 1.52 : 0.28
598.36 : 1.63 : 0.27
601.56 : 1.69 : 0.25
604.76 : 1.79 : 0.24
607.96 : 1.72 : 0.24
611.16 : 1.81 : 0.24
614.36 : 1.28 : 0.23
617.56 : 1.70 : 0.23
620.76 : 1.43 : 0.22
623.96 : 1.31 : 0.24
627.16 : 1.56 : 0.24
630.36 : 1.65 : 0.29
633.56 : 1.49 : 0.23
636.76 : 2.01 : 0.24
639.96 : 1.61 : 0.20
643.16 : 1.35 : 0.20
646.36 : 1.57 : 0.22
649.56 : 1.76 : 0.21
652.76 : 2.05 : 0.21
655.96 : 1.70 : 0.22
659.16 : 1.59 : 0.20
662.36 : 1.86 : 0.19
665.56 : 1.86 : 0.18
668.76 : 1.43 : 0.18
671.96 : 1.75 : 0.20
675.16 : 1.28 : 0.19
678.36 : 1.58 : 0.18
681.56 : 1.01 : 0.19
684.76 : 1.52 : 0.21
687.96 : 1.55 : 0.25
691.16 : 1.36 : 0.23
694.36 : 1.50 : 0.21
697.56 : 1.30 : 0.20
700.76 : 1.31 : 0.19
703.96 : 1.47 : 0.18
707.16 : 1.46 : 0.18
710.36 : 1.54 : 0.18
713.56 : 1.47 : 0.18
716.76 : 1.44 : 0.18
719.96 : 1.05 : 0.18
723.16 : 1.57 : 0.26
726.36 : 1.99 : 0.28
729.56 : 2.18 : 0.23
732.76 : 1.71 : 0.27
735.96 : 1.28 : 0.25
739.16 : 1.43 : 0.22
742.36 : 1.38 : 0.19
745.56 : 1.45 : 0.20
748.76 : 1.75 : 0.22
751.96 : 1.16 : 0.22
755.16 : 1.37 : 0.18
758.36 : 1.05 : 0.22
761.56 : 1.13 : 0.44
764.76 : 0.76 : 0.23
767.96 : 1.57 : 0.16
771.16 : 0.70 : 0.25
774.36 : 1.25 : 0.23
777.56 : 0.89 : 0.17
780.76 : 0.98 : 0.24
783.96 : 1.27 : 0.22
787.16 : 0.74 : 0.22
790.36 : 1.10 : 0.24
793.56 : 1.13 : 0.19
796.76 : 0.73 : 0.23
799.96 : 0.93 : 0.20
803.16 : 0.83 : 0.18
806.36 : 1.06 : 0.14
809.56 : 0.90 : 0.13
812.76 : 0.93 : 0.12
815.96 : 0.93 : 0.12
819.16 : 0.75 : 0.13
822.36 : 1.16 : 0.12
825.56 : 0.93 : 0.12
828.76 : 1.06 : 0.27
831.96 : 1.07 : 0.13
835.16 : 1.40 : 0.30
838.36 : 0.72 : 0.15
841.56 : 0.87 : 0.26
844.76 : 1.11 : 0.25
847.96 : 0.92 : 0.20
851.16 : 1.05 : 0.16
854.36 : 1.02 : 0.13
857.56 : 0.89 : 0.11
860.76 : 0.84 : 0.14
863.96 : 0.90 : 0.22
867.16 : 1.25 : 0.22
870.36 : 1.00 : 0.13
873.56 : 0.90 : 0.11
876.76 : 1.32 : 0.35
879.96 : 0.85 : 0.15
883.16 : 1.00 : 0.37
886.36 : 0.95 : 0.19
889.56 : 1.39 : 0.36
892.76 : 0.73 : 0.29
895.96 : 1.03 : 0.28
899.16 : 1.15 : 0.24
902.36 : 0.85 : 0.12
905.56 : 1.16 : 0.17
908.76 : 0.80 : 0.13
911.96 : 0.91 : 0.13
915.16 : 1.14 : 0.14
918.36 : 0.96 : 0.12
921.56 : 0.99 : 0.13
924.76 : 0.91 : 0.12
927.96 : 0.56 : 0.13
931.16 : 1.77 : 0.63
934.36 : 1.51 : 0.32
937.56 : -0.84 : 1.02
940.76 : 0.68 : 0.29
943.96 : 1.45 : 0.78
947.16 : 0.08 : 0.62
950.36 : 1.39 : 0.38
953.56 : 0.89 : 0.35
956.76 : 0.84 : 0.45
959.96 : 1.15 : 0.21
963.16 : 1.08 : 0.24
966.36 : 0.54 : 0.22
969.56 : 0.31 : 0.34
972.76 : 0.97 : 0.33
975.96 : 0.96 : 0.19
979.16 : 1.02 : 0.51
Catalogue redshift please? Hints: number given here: 0.11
